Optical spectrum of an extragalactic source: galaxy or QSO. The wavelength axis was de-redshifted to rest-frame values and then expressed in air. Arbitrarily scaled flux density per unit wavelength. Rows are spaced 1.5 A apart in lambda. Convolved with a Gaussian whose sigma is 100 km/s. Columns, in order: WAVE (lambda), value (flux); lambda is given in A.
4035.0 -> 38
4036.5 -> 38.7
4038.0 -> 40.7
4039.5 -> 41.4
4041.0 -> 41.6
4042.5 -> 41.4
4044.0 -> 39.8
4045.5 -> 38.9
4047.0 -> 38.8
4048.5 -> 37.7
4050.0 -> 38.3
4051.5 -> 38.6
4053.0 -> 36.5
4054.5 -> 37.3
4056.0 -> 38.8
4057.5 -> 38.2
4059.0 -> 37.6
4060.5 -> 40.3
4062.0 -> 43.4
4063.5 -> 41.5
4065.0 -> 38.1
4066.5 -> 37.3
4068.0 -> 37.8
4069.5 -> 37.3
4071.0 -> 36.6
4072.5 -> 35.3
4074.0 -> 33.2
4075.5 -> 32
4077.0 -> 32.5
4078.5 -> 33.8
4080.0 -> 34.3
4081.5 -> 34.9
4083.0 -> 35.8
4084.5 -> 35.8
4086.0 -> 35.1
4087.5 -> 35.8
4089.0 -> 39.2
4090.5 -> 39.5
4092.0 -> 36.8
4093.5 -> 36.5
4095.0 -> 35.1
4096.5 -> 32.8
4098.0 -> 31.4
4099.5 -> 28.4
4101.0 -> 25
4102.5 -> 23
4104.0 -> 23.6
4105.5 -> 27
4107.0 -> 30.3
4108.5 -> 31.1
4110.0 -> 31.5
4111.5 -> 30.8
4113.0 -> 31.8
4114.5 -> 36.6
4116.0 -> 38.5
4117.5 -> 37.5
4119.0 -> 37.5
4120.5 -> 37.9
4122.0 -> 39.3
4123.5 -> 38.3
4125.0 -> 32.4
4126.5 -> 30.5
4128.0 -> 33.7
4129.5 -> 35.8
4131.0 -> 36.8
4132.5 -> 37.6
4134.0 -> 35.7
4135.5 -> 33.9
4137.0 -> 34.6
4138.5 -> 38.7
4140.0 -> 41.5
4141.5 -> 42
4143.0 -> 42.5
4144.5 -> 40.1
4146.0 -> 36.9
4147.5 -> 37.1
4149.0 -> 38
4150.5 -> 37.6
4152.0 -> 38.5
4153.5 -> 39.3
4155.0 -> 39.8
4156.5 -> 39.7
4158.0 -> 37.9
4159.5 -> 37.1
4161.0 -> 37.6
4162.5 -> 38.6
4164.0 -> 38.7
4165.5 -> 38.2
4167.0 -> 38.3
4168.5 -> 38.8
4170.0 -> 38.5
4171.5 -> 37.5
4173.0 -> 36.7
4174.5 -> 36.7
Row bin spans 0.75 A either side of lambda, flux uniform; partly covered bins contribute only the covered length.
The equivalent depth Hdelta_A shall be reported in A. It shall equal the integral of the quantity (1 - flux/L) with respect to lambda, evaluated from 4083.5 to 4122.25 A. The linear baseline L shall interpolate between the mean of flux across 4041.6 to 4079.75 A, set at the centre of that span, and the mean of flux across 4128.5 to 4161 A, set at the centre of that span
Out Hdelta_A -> 4.65 A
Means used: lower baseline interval 37.6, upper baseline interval 38.1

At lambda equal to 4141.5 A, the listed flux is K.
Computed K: 42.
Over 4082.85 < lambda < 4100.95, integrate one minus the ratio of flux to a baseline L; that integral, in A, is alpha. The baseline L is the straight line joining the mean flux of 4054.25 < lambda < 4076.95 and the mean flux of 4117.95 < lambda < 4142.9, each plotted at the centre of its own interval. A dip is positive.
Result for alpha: 1.2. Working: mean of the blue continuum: 37.5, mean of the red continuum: 36.8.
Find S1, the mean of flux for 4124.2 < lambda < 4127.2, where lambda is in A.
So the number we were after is 31.6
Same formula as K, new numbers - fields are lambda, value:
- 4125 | 32.4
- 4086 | 35.1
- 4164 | 38.7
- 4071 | 36.6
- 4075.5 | 32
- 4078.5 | 33.8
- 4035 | 38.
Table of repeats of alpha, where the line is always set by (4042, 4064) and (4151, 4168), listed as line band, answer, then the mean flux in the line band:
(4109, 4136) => 2.37 A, 35.3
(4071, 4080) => 1.21 A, 33.7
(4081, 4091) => 0.60 A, 36.6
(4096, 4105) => 2.69 A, 27.2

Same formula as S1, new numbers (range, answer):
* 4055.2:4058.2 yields 38.5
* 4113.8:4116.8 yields 37.6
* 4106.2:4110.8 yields 30.9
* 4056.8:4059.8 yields 37.9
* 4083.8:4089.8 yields 36.5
